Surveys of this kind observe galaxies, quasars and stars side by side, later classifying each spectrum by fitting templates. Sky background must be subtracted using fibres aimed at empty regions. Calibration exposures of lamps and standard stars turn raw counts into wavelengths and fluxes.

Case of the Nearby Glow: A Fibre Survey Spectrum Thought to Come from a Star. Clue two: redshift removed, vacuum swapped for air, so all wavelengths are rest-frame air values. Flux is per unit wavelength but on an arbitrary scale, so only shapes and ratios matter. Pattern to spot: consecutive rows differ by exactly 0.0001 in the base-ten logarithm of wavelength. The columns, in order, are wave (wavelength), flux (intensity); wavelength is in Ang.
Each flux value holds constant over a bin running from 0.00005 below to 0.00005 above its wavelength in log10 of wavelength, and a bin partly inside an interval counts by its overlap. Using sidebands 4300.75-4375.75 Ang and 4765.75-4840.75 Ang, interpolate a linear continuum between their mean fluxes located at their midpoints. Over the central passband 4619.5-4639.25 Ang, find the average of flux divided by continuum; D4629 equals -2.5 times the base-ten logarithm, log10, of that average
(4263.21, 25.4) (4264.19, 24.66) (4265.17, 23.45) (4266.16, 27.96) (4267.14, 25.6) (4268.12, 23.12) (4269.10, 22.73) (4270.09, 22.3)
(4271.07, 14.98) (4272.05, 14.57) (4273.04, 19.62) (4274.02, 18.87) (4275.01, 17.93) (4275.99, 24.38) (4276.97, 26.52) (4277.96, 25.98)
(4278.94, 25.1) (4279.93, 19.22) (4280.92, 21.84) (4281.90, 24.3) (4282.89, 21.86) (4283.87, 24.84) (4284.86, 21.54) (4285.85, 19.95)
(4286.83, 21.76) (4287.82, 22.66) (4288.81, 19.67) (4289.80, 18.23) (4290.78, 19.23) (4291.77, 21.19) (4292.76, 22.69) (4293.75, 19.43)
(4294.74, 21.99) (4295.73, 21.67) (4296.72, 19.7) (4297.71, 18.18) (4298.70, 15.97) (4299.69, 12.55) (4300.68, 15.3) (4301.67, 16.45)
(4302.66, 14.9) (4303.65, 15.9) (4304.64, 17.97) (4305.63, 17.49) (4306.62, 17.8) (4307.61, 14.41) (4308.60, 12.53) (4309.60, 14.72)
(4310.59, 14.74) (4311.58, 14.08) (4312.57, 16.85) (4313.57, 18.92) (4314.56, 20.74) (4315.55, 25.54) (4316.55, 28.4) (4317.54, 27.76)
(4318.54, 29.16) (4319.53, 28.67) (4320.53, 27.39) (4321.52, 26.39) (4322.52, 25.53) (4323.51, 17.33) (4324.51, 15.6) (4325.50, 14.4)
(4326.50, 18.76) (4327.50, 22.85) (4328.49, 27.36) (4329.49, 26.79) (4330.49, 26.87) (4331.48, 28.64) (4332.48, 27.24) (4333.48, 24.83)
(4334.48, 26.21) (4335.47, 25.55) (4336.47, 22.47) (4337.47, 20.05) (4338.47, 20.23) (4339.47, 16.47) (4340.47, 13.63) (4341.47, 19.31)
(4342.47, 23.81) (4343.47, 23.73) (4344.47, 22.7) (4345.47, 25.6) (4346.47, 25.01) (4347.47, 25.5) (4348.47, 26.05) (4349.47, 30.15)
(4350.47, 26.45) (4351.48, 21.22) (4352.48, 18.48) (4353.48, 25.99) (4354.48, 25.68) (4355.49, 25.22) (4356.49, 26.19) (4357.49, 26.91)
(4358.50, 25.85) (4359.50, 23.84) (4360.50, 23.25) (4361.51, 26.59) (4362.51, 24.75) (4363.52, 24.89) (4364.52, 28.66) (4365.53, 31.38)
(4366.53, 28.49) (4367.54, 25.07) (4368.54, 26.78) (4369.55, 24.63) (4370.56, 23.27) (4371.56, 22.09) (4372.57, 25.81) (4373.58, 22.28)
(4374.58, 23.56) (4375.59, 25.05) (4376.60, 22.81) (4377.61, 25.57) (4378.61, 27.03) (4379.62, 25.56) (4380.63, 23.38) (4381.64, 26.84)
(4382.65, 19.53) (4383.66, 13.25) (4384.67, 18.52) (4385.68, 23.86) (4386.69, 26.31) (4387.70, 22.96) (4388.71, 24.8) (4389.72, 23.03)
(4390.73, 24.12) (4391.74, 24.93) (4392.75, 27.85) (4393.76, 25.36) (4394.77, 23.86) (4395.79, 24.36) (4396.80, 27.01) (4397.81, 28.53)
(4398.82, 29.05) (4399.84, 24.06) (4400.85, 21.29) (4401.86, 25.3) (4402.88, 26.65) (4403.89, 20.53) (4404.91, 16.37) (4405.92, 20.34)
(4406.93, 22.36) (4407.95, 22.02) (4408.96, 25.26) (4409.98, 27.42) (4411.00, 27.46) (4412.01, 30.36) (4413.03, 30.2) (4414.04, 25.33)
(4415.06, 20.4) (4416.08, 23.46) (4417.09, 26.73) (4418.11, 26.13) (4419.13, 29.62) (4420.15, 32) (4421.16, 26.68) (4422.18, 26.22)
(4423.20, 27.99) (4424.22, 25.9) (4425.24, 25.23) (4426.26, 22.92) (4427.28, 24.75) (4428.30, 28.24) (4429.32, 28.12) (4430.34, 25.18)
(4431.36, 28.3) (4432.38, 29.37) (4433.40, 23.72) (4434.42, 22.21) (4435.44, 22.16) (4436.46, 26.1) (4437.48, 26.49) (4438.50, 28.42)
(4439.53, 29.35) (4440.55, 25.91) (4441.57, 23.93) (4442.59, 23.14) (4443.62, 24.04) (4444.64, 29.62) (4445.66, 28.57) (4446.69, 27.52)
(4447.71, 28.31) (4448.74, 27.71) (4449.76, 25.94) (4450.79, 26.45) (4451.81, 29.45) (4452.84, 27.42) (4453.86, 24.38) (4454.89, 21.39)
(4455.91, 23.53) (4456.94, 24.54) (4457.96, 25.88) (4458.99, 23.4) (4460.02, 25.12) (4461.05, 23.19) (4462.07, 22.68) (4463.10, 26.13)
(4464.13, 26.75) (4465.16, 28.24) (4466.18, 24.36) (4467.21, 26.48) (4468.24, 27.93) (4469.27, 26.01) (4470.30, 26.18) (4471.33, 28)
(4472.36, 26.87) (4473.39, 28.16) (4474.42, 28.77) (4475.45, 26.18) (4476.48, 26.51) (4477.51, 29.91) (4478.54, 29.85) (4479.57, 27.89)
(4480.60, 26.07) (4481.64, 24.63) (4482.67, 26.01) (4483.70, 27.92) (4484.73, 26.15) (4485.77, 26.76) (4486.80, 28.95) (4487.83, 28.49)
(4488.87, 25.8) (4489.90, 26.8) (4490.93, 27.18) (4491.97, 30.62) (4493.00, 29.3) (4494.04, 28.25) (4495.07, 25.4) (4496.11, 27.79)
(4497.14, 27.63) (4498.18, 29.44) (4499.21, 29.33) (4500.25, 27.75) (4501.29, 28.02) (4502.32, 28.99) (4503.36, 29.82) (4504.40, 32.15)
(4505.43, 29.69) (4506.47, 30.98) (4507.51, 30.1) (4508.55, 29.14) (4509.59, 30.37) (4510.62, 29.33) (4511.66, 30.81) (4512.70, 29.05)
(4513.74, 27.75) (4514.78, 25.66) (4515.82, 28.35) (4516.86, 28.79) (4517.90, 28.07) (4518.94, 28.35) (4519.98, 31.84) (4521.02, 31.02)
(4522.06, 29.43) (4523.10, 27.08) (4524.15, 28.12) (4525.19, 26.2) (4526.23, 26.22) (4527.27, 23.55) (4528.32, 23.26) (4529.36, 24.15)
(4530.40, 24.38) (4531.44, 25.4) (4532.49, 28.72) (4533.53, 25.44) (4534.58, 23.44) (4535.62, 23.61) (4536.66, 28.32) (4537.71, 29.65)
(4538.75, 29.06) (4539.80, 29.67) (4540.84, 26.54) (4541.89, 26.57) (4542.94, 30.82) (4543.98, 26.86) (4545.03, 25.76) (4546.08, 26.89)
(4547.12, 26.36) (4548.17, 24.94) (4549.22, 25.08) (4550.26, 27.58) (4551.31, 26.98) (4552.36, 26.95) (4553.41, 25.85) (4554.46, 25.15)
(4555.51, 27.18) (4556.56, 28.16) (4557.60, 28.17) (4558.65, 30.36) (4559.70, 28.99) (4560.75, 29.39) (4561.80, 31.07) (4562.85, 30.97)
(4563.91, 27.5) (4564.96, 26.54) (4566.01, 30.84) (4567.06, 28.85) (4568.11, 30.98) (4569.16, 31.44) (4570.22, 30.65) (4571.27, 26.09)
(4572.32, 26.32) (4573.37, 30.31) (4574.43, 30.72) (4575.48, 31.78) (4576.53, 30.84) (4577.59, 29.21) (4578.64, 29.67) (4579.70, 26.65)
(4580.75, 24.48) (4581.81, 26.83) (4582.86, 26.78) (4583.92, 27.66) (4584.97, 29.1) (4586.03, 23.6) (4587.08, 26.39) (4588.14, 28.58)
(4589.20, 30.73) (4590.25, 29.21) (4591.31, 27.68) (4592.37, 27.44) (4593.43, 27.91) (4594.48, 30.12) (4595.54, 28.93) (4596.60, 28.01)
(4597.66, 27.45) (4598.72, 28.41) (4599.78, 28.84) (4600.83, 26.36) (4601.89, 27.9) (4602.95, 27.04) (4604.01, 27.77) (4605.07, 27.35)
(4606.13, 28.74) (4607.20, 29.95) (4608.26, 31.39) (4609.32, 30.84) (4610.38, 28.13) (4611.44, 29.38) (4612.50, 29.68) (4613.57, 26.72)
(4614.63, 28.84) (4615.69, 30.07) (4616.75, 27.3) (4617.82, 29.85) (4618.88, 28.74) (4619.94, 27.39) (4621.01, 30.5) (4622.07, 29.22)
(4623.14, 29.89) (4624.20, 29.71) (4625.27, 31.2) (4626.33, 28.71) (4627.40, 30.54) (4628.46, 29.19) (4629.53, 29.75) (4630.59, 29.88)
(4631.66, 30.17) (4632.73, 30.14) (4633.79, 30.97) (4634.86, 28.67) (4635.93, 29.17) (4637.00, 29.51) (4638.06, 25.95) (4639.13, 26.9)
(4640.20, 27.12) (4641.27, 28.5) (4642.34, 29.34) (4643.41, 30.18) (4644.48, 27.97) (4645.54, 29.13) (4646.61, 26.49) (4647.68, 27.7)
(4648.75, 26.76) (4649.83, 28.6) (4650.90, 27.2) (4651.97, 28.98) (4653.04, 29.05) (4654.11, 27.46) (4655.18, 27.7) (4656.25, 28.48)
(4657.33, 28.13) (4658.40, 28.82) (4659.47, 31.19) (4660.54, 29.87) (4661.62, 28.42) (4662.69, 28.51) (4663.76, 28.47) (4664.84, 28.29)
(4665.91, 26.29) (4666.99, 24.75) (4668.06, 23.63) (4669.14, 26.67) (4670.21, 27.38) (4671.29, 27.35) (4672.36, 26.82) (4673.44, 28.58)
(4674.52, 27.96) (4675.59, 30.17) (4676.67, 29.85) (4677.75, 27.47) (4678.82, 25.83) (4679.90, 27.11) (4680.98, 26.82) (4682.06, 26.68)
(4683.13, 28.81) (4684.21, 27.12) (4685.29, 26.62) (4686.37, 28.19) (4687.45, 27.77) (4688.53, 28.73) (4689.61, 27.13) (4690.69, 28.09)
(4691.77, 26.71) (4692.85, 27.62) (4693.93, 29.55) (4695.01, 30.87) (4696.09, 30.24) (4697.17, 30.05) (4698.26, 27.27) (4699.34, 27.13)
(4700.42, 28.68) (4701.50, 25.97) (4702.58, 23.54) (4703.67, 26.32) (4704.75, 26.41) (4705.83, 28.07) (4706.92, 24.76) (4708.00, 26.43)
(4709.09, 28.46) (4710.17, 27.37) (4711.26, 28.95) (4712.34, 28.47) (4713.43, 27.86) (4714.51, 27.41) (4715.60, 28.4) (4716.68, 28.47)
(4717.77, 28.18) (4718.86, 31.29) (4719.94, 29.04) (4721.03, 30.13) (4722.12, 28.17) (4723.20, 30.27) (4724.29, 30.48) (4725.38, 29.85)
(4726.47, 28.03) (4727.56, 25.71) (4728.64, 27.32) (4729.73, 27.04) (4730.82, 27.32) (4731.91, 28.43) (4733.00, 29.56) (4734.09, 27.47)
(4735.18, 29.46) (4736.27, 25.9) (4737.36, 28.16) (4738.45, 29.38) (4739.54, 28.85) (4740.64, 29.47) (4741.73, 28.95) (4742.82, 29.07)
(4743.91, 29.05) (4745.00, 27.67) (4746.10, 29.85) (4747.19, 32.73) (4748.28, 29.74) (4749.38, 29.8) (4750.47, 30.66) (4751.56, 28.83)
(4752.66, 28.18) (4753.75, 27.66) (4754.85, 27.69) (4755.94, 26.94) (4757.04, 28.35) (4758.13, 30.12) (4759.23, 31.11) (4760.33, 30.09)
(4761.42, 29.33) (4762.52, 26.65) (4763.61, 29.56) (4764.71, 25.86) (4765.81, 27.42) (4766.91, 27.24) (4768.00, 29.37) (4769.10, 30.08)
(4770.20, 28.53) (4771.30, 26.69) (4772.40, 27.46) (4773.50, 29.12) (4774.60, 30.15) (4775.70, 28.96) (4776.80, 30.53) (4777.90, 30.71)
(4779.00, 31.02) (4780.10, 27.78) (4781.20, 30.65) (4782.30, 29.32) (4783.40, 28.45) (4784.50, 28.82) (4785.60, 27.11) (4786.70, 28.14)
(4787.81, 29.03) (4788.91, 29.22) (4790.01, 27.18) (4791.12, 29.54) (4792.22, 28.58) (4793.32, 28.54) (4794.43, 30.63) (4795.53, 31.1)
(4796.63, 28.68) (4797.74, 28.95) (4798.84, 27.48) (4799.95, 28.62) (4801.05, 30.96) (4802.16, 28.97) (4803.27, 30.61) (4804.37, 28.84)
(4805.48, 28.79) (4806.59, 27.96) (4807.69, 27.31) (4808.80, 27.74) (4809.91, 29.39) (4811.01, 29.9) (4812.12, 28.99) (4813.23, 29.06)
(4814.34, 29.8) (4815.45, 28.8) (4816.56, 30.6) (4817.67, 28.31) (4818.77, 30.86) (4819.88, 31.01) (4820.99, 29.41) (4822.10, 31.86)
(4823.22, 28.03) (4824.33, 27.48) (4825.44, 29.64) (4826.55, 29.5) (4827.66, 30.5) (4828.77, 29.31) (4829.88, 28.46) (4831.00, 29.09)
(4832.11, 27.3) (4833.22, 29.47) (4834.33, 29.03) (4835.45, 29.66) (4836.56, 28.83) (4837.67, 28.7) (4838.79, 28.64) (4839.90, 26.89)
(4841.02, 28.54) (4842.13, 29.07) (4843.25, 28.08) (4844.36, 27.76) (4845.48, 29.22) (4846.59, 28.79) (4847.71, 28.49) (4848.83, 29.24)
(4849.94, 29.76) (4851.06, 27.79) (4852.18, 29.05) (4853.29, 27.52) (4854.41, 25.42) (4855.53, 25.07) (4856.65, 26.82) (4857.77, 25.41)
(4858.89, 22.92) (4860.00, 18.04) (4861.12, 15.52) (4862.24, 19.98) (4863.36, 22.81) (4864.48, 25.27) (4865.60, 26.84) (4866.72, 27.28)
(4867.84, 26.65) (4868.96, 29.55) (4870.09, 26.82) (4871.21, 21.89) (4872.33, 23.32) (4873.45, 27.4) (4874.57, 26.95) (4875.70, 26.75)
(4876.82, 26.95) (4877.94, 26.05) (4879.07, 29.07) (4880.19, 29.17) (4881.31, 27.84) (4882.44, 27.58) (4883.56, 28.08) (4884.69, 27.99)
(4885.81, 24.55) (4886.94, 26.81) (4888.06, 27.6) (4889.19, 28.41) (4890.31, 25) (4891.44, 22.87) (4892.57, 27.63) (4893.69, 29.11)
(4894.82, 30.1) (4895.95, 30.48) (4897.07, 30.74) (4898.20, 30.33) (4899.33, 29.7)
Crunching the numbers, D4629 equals -0.103 mag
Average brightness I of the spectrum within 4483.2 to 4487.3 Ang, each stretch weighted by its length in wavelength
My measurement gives 27.4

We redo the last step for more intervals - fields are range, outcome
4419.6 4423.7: 28.2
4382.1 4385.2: 17.3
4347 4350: 27.3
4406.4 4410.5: 24.2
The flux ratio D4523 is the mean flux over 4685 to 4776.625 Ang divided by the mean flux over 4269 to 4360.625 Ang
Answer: 1.31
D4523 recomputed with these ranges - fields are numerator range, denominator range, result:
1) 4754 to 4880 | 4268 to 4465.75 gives 1.19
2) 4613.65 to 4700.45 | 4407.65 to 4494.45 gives 1.07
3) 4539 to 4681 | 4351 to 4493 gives 1.11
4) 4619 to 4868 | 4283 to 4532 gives 1.14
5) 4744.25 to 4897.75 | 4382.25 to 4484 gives 1.10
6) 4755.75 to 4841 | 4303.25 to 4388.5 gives 1.26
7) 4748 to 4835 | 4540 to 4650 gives 1.02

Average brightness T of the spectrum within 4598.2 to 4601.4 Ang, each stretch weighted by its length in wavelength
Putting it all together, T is 27.9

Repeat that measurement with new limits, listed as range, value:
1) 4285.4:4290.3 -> 20.5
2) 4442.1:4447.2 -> 26.6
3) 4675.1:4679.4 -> 28.3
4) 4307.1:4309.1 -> 13.5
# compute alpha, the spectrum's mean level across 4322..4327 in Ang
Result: 18.3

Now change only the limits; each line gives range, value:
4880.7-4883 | 27.7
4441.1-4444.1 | 23.7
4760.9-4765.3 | 27.8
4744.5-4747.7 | 30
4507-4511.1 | 29.8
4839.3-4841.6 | 27.8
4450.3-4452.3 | 28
